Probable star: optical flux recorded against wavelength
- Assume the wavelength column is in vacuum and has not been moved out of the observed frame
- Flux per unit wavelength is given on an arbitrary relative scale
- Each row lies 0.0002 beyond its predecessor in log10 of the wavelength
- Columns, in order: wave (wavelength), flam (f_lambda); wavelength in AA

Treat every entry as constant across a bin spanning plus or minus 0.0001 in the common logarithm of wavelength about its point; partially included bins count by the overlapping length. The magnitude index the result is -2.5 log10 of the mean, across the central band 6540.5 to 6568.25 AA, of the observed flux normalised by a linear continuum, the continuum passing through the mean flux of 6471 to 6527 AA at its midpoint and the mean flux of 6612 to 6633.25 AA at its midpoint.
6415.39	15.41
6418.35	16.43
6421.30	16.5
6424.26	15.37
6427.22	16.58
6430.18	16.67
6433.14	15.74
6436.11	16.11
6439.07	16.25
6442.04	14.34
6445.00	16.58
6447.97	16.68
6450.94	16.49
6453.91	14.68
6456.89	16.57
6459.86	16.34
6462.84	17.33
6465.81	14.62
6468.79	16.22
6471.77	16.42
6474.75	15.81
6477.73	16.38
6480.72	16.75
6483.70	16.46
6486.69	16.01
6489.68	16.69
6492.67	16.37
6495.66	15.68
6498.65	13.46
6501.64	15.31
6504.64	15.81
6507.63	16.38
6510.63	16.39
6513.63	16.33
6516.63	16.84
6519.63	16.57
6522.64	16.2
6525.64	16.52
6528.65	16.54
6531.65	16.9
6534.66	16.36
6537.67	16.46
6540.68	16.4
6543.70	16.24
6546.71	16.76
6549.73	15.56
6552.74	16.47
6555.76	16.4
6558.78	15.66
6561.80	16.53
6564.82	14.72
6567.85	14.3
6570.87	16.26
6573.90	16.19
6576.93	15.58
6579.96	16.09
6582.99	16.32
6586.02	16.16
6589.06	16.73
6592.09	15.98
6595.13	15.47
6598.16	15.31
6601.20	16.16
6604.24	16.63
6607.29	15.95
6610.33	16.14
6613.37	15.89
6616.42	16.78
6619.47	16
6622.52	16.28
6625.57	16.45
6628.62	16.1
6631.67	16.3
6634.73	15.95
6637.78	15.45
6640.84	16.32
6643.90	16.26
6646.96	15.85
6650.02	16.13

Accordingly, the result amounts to 0.02 mag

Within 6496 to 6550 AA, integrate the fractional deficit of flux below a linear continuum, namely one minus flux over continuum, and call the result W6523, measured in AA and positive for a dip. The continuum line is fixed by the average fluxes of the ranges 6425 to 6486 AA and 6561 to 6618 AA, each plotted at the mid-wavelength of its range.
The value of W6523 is -0.4 AA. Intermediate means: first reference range 16.1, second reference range 15.9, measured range 16.2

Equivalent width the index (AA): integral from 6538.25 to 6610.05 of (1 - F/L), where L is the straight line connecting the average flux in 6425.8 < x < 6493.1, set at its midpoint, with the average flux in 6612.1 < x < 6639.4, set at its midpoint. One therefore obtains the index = 0.6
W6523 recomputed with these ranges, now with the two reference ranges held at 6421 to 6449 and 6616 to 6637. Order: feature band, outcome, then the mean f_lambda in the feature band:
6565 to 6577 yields 0.50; 15.5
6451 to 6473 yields 0.03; 16.1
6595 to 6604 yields 0.21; 15.8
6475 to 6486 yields -0.22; 16.4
